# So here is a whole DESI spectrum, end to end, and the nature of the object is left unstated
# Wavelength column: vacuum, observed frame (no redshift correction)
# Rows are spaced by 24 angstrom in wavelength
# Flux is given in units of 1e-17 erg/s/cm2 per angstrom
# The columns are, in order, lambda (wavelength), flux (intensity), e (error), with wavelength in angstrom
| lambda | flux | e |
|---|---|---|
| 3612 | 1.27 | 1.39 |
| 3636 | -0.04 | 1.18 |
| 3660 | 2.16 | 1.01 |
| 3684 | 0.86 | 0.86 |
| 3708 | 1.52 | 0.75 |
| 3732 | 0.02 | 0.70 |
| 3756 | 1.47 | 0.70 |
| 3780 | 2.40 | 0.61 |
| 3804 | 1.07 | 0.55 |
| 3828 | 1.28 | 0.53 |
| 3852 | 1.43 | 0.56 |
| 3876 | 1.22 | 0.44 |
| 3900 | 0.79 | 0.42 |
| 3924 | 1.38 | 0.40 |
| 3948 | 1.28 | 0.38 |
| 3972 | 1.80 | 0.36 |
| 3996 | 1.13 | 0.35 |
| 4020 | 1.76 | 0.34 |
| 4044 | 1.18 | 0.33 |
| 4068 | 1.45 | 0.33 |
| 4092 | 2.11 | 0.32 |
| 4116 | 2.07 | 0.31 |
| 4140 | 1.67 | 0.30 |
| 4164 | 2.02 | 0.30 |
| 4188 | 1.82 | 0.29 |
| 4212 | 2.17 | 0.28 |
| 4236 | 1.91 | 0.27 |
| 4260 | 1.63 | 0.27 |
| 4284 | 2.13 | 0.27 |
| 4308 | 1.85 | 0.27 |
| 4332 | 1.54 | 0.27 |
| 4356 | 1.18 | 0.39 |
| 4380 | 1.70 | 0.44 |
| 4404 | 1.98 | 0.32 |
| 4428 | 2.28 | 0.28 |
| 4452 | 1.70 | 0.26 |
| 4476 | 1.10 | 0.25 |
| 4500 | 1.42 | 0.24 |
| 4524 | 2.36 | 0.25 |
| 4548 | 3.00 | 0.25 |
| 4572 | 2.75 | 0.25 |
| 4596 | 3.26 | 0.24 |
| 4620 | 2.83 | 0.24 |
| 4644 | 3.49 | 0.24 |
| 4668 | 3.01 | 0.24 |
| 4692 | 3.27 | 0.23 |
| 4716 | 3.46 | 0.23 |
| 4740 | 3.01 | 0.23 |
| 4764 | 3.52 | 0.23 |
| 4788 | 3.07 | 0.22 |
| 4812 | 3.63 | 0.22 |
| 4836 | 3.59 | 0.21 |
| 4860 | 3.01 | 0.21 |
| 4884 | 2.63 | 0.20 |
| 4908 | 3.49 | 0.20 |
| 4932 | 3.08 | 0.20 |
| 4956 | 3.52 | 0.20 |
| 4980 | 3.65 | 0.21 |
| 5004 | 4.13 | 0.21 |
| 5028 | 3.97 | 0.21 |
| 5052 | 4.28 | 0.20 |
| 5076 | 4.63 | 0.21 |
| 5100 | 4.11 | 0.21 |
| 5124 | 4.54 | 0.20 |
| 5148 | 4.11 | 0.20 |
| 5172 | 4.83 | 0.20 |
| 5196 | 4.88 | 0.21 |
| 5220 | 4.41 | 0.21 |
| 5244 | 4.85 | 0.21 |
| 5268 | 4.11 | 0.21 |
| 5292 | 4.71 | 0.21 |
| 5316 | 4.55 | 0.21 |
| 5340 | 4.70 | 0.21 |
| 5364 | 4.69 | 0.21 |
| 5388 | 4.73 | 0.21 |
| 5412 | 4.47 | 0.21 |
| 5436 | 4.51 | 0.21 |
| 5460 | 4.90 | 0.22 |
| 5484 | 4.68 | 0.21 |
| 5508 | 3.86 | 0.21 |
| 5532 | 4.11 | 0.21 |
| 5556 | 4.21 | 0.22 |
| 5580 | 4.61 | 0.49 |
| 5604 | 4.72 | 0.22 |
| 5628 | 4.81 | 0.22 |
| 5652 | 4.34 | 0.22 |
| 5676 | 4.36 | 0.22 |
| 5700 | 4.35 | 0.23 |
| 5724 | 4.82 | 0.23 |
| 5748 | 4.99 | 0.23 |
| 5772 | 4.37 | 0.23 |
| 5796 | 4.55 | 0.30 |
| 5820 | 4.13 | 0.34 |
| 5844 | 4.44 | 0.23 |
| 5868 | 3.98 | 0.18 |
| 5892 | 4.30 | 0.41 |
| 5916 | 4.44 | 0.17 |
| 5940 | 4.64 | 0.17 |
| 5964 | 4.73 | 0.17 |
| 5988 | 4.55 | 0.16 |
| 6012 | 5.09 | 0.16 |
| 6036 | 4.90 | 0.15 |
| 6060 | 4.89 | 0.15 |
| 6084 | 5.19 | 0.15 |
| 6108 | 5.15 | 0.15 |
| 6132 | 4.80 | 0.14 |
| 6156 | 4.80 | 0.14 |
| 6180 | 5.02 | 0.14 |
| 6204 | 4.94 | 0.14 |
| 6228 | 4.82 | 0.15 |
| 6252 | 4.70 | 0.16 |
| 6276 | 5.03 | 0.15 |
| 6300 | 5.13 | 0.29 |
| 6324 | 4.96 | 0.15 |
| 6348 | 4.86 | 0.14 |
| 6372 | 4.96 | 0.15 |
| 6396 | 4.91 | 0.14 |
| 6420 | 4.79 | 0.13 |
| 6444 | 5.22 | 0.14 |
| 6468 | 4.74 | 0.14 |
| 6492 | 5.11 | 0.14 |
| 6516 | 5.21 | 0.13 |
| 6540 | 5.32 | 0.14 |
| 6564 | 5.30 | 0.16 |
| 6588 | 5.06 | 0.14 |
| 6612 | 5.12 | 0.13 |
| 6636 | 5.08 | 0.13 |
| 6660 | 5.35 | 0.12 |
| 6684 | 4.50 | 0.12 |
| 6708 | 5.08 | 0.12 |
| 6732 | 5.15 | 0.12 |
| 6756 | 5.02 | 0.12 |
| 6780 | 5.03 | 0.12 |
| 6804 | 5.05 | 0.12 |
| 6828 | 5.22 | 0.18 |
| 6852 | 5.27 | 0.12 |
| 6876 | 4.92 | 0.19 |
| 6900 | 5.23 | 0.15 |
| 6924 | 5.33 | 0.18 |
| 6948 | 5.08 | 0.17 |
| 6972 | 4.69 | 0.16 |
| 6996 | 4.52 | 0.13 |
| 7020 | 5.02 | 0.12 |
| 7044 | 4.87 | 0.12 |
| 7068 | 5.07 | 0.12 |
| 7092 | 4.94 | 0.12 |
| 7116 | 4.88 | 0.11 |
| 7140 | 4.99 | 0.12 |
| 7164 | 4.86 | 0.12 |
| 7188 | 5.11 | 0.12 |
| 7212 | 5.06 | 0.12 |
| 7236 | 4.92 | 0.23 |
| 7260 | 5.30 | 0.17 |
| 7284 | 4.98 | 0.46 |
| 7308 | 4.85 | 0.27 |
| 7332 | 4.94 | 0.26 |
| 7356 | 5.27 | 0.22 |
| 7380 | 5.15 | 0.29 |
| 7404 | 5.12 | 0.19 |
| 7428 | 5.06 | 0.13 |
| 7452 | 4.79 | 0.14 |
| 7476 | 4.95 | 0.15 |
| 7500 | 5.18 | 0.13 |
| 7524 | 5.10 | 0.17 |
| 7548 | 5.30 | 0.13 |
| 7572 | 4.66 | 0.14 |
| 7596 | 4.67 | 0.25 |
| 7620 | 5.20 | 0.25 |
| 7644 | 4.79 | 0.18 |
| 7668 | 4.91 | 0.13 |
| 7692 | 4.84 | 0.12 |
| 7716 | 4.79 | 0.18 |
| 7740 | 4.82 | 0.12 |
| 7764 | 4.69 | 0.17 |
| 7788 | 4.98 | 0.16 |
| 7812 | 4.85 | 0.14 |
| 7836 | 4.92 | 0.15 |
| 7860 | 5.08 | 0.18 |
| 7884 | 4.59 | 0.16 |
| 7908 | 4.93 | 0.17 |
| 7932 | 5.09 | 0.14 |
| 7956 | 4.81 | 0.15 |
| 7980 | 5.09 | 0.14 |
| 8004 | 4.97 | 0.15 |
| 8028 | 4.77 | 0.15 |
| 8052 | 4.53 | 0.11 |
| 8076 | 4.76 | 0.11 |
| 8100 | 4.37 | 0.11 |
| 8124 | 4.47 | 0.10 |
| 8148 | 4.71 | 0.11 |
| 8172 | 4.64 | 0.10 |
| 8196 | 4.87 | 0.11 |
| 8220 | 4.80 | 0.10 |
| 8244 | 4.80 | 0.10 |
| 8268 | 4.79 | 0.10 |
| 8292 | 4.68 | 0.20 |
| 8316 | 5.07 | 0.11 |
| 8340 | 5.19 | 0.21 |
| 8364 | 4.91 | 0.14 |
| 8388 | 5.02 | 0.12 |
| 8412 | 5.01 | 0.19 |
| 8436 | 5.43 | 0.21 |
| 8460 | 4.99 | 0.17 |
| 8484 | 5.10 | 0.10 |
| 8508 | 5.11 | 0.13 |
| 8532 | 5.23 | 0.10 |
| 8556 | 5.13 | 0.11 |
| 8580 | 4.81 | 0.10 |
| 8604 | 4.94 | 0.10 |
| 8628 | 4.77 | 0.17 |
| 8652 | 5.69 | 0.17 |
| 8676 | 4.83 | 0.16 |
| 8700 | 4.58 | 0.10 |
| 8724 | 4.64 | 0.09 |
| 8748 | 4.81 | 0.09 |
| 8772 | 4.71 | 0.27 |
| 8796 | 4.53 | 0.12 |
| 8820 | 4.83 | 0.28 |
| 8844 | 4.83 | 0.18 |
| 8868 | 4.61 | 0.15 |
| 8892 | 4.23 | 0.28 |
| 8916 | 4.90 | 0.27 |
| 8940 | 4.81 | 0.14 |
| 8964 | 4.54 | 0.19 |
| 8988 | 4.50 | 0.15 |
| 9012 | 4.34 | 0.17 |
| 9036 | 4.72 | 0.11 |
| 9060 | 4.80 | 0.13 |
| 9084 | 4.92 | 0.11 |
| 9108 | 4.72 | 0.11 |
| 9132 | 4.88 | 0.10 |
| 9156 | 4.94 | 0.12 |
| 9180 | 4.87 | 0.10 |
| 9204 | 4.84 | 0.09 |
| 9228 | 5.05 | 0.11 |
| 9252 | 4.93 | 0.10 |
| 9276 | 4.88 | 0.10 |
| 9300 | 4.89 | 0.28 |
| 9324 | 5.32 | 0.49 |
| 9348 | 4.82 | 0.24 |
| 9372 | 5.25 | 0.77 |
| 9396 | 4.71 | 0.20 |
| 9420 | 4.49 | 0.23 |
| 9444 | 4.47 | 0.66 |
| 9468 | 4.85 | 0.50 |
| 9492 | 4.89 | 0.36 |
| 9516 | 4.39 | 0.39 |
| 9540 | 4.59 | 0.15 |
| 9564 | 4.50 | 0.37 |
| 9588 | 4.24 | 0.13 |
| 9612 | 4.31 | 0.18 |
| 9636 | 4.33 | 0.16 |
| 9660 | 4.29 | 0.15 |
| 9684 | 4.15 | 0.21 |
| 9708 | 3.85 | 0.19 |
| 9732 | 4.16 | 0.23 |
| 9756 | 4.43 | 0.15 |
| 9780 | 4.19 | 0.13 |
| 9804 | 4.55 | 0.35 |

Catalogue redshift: 0.135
